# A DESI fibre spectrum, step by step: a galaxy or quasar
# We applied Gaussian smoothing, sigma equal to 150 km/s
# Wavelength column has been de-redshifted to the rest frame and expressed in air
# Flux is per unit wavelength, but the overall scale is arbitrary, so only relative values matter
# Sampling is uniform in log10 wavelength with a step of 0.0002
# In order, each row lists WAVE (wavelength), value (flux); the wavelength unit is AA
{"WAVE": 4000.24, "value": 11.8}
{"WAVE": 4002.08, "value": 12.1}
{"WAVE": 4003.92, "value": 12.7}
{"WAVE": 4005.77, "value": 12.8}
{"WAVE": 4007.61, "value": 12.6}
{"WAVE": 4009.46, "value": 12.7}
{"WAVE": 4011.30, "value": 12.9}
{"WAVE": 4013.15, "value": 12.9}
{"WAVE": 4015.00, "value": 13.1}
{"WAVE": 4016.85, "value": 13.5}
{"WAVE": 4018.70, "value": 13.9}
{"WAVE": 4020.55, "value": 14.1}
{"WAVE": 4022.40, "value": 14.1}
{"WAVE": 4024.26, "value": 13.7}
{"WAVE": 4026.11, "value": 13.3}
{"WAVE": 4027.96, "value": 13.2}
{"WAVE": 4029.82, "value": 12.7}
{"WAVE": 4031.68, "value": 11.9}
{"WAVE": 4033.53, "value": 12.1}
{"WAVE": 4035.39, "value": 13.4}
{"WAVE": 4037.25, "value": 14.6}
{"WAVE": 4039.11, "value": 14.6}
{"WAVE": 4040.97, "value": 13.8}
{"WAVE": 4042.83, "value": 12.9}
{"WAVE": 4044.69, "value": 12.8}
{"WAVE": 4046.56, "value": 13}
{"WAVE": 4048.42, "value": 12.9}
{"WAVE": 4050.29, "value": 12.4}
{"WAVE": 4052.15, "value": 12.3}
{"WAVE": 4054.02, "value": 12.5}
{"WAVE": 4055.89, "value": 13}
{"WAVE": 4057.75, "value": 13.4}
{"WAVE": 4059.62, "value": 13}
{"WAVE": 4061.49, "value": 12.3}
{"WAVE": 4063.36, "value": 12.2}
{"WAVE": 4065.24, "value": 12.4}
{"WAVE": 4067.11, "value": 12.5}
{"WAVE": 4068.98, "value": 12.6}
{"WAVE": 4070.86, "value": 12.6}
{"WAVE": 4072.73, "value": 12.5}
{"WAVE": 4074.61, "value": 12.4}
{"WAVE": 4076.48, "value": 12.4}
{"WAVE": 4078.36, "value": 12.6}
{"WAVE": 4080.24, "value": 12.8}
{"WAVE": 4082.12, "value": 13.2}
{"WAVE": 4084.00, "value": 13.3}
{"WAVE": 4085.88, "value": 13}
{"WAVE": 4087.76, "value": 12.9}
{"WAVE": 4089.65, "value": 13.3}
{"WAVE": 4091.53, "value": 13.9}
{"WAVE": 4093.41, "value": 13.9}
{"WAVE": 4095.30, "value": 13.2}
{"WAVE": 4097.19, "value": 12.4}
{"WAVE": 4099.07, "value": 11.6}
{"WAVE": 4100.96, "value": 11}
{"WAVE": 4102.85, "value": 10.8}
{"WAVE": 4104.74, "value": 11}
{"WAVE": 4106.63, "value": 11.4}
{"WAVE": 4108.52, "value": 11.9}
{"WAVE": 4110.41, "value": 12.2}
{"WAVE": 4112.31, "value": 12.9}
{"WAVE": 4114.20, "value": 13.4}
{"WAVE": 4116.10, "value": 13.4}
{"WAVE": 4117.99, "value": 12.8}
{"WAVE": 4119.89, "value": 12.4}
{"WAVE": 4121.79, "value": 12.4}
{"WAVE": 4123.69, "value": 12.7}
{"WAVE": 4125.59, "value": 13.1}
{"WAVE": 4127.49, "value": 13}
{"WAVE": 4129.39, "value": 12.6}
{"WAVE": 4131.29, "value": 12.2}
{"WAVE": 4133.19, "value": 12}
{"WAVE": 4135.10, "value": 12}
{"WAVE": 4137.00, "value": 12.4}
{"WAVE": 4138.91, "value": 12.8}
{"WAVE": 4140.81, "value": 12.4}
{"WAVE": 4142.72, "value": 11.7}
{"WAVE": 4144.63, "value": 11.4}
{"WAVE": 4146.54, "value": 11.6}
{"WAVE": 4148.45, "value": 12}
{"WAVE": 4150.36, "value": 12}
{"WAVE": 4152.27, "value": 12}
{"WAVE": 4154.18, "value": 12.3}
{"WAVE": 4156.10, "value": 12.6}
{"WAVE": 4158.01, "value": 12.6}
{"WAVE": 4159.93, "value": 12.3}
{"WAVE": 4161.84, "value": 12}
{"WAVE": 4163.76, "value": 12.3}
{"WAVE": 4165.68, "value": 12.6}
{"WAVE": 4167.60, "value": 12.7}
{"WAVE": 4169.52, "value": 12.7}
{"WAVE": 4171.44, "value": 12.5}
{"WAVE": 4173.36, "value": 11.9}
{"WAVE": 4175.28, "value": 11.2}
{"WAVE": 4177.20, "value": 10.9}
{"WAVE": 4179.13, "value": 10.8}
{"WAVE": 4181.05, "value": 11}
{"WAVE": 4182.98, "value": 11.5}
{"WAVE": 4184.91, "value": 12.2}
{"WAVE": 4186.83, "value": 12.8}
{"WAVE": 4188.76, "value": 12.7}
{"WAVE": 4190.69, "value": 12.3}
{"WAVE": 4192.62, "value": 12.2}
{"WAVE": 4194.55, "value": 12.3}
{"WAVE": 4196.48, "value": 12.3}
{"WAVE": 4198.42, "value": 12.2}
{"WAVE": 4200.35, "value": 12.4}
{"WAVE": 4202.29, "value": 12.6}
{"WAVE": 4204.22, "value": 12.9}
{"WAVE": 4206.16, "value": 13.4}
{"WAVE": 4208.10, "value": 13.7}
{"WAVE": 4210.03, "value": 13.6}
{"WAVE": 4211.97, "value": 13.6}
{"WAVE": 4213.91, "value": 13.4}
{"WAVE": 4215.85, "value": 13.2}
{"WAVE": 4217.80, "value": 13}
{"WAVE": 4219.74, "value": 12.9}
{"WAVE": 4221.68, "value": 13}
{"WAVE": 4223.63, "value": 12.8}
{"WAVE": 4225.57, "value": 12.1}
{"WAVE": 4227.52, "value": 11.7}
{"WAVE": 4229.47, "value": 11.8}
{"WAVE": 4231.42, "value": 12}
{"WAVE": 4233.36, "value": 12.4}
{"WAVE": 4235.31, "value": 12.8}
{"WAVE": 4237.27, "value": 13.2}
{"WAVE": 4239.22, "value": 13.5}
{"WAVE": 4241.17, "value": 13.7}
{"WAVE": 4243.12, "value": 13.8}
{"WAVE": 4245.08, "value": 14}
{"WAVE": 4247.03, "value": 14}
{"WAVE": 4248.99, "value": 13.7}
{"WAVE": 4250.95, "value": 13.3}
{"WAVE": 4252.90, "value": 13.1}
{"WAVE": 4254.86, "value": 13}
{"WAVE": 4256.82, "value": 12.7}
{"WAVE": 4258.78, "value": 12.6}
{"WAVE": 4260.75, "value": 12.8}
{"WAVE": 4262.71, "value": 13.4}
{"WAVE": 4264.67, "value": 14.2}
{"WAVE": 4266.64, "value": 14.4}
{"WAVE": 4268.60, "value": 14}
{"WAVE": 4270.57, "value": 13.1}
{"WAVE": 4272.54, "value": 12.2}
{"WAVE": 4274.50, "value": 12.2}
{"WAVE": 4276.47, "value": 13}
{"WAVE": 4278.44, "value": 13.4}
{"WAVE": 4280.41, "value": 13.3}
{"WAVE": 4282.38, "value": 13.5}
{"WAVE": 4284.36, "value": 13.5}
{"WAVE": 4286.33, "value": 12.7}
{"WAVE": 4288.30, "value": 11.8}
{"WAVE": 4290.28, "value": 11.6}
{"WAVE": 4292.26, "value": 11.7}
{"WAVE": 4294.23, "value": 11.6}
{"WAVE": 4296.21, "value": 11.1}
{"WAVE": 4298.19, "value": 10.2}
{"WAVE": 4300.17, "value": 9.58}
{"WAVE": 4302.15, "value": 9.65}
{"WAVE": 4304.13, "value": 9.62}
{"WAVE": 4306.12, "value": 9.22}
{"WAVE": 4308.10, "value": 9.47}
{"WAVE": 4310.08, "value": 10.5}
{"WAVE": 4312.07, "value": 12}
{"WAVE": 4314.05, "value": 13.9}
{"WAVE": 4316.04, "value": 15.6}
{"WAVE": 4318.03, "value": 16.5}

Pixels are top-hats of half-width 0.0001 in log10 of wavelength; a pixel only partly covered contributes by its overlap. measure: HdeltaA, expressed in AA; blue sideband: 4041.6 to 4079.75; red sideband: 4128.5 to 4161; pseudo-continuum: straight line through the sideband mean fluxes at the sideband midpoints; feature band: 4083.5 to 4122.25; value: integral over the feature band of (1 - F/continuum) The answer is -0.4 AA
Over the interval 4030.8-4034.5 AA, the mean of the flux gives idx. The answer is 12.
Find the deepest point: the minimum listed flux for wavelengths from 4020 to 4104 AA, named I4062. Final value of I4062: 10.8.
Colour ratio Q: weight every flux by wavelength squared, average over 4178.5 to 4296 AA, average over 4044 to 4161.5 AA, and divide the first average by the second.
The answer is 1.1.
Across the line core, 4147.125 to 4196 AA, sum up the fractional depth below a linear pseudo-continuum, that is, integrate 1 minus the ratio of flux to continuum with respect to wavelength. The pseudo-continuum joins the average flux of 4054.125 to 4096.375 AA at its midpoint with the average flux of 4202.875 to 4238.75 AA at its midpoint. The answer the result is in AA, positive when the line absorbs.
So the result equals 2.94 AA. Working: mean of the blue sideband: 12.9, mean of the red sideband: 12.9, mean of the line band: 12.1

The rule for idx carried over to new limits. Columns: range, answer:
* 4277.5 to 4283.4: 13.4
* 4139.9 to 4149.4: 11.8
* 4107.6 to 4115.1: 12.6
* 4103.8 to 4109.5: 11.4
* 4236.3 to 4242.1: 13.5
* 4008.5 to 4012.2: 12.8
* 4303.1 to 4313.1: 10.2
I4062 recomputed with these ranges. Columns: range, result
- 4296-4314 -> 9.22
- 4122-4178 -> 10.9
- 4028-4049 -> 11.9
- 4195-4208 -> 12.2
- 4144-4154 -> 11.4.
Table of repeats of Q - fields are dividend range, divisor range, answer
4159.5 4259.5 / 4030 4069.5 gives 1.06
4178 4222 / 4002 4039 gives 1.04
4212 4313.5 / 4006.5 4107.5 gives 1.07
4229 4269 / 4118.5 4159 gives 1.14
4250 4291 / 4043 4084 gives 1.14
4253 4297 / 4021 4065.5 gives 1.10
